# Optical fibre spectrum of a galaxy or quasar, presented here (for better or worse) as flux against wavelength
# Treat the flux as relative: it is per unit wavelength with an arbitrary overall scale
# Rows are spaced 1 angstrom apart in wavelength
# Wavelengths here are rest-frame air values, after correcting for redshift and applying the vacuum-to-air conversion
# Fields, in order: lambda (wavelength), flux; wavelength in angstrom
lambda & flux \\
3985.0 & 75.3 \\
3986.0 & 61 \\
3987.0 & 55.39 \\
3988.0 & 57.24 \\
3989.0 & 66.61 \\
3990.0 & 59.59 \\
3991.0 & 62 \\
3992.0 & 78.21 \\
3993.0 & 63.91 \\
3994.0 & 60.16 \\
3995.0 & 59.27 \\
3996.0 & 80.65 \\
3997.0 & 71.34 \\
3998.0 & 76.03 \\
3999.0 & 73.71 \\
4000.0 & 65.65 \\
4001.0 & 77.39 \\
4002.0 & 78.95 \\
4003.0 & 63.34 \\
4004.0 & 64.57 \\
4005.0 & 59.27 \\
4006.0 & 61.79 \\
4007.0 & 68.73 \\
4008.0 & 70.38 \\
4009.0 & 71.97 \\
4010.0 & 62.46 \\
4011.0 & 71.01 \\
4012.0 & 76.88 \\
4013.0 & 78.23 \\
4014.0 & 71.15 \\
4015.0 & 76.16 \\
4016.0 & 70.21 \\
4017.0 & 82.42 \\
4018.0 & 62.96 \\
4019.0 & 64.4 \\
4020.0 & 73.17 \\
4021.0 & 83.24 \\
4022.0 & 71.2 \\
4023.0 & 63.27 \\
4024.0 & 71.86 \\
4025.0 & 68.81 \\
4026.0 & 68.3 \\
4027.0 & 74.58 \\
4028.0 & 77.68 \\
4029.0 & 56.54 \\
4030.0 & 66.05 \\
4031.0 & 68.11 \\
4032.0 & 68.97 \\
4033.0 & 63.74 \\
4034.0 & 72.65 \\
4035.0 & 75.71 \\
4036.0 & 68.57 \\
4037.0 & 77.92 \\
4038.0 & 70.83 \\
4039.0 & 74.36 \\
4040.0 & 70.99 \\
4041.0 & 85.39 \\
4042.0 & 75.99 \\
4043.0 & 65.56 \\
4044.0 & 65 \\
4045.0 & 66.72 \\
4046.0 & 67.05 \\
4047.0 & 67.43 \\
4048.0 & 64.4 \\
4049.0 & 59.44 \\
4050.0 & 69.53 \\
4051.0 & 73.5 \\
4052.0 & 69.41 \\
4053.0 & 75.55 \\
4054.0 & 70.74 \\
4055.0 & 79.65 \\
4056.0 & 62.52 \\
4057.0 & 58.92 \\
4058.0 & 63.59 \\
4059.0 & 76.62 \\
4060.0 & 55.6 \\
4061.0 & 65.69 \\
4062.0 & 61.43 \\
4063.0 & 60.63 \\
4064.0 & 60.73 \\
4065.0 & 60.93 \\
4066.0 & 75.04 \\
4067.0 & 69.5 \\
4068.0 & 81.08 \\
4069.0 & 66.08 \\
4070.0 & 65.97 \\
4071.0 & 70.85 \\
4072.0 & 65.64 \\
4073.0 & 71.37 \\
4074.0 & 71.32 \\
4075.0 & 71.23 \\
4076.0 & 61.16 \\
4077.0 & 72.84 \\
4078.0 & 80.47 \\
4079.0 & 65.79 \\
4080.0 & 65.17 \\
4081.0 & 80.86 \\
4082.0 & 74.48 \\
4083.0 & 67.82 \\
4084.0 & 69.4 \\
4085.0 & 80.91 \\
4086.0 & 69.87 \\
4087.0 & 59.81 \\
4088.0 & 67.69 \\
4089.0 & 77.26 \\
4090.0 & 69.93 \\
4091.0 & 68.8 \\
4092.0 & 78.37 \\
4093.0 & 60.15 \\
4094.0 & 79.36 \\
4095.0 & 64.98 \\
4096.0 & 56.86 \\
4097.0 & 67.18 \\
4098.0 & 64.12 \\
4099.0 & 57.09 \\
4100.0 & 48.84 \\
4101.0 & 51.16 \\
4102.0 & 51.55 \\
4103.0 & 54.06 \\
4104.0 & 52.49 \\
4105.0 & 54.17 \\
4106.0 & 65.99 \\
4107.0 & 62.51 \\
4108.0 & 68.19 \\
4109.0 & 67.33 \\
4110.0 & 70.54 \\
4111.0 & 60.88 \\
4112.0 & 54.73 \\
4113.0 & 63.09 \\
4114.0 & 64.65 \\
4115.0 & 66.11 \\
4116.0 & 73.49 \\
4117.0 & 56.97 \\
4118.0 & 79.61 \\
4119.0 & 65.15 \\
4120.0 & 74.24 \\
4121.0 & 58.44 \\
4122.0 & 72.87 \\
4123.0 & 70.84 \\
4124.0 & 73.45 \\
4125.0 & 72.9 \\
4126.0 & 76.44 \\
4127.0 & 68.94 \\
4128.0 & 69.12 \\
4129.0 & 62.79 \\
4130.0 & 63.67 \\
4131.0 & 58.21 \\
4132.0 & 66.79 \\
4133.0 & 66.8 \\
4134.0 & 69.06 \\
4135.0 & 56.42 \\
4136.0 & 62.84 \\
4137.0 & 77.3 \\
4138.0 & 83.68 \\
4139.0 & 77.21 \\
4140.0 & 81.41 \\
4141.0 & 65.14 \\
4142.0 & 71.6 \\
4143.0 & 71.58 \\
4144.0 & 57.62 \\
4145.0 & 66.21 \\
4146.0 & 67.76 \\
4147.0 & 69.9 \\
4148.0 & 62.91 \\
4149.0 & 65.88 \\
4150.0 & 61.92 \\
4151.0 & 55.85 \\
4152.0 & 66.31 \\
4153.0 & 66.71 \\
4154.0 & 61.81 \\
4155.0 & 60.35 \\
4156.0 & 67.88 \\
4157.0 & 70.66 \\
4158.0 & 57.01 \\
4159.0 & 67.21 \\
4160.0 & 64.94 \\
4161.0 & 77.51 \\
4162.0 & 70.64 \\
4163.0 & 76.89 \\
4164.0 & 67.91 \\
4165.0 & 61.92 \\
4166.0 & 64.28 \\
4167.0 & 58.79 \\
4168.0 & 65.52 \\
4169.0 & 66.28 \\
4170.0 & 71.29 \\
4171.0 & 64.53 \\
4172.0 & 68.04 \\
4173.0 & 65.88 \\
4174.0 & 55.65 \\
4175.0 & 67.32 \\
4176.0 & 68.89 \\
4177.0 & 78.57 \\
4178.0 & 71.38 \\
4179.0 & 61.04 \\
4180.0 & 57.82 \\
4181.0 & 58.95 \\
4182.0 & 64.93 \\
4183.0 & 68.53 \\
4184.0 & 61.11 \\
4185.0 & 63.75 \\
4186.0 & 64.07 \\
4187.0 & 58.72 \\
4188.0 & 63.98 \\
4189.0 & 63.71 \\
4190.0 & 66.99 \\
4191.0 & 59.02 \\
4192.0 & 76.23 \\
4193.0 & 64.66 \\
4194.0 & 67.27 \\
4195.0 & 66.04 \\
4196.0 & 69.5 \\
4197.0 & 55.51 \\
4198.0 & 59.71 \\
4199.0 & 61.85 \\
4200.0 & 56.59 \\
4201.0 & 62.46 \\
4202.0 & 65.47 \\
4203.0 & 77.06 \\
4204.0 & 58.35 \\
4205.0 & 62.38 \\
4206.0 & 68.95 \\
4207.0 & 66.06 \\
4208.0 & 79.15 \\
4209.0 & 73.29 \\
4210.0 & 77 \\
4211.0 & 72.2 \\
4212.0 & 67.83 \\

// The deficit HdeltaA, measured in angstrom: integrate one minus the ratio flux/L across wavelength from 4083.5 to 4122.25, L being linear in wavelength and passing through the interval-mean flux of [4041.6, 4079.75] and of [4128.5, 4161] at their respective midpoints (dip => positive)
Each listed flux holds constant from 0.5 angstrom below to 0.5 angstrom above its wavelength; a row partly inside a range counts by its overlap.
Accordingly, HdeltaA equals 1.4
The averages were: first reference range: 68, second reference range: 66.6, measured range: 64.8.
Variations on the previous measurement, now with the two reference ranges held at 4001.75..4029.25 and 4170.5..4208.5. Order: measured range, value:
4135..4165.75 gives -0.7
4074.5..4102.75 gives 0.4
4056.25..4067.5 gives 0.7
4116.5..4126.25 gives -0.4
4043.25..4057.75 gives 0.3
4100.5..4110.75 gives 1.2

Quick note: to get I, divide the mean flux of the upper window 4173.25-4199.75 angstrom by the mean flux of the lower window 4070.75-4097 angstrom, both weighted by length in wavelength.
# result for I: 0.92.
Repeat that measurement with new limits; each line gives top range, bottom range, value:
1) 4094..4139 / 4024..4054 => 0.93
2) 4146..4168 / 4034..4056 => 0.92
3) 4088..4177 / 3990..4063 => 0.95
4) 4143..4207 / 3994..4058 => 0.93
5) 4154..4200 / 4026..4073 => 0.95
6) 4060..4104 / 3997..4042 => 0.94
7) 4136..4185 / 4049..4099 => 0.97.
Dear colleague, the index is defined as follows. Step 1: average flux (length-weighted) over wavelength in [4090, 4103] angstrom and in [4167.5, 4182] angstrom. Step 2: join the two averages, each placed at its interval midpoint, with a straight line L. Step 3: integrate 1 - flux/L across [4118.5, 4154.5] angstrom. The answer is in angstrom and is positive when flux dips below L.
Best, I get -2.07 angstrom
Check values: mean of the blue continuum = 62.3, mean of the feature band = 67.8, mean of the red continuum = 65.8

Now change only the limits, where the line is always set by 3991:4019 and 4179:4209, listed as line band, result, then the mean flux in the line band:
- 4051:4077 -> 0.2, 67.9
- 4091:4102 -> 0.8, 62.6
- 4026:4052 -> -0.3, 69.8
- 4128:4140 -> -0.4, 68.3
